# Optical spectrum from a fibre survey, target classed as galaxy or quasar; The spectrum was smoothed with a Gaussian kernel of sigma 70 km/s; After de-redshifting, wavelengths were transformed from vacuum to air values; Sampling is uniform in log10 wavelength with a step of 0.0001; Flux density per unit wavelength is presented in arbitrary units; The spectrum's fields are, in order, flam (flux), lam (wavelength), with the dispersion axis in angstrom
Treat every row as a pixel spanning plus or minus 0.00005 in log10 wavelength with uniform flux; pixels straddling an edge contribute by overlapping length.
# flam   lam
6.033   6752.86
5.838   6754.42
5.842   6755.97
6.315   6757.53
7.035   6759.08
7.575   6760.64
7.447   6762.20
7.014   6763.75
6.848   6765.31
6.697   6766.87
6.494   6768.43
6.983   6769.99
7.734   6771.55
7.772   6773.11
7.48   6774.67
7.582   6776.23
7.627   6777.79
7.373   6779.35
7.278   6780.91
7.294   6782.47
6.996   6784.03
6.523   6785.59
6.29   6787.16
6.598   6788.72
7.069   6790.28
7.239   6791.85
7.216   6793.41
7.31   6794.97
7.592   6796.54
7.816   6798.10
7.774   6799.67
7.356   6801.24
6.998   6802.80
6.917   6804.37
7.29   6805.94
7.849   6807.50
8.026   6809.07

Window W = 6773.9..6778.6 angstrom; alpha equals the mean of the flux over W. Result 7.56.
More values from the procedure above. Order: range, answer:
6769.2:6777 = 7.51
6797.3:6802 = 7.64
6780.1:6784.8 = 7.2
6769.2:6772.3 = 7.35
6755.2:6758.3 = 6.07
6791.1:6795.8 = 7.26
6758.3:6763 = 7.36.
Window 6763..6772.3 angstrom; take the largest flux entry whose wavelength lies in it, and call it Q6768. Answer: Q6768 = 7.734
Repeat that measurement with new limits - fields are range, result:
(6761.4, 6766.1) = 7.447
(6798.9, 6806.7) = 7.774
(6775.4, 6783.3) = 7.627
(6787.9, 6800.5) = 7.816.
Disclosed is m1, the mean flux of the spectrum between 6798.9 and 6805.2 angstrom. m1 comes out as 7.26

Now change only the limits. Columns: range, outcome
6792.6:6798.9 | 7.49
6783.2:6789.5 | 6.61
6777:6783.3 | 7.4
